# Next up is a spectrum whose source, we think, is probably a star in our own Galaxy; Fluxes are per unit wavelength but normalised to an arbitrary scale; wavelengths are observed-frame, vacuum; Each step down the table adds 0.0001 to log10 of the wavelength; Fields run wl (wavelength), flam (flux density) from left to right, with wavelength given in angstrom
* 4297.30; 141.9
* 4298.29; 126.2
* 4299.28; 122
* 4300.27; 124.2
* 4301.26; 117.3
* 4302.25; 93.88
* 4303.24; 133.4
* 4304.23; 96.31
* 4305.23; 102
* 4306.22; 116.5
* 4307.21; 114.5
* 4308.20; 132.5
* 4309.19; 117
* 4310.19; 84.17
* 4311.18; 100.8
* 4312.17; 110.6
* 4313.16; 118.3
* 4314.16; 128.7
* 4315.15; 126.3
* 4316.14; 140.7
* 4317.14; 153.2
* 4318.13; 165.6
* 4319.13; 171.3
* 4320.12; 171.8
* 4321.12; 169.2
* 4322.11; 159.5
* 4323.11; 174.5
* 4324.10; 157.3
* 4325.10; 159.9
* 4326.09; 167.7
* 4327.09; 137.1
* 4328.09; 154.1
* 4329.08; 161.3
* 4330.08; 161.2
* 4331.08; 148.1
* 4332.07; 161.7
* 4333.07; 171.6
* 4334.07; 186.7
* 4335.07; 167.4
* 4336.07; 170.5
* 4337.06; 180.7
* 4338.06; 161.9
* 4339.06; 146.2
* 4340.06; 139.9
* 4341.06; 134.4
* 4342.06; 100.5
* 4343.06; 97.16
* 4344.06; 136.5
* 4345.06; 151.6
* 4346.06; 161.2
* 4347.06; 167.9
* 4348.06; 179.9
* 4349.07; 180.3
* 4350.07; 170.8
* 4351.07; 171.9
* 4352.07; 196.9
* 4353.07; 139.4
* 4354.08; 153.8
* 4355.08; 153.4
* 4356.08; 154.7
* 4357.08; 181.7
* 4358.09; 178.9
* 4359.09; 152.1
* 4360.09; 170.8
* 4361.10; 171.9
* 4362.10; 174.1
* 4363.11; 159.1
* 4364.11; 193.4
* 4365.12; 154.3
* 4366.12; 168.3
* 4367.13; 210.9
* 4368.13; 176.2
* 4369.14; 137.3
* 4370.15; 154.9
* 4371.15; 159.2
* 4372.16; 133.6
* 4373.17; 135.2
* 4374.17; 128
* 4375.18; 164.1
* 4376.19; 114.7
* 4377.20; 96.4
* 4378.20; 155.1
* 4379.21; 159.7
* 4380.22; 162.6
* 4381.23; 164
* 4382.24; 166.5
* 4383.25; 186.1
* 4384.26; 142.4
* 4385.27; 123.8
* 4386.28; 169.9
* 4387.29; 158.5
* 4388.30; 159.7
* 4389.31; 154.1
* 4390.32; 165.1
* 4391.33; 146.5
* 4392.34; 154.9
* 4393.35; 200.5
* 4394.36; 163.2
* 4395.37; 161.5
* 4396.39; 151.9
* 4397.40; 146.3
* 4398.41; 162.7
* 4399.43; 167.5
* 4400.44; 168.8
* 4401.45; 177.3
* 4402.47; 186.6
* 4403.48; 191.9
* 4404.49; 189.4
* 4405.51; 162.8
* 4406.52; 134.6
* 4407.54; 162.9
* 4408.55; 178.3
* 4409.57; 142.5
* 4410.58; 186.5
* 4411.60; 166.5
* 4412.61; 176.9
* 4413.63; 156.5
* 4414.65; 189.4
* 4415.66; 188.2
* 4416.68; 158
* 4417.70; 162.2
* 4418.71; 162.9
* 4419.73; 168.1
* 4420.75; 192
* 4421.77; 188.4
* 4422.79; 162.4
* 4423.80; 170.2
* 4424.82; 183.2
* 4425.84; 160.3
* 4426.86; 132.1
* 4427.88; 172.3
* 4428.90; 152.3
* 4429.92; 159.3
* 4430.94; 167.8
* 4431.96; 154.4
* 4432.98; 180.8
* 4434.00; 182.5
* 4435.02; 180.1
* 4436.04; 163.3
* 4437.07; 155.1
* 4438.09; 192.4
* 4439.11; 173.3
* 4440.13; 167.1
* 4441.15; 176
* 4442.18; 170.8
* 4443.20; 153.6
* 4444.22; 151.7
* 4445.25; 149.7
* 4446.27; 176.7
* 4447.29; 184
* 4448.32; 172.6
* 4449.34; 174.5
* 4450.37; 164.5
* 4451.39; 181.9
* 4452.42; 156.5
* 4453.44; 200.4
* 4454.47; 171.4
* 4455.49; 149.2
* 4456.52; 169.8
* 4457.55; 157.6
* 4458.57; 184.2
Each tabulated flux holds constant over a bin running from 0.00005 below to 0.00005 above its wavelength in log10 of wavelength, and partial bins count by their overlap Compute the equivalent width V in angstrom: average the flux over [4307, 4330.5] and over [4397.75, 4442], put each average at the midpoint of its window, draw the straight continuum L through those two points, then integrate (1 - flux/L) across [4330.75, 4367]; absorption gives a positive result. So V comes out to -2.4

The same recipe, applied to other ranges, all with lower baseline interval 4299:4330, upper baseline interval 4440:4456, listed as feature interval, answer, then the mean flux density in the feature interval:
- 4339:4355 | -0.93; 152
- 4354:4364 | -1.37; 167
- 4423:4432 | 0.11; 162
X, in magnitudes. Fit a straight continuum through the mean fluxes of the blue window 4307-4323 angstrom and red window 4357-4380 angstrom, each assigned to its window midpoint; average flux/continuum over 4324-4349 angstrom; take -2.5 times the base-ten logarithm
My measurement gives -0.073 mag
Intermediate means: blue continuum 137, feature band 155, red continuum 157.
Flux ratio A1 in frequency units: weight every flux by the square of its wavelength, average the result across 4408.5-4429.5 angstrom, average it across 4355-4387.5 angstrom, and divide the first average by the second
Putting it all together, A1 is 1.09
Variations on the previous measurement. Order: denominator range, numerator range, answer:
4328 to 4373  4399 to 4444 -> 1.09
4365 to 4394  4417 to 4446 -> 1.10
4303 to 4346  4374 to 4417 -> 1.17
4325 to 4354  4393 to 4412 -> 1.10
